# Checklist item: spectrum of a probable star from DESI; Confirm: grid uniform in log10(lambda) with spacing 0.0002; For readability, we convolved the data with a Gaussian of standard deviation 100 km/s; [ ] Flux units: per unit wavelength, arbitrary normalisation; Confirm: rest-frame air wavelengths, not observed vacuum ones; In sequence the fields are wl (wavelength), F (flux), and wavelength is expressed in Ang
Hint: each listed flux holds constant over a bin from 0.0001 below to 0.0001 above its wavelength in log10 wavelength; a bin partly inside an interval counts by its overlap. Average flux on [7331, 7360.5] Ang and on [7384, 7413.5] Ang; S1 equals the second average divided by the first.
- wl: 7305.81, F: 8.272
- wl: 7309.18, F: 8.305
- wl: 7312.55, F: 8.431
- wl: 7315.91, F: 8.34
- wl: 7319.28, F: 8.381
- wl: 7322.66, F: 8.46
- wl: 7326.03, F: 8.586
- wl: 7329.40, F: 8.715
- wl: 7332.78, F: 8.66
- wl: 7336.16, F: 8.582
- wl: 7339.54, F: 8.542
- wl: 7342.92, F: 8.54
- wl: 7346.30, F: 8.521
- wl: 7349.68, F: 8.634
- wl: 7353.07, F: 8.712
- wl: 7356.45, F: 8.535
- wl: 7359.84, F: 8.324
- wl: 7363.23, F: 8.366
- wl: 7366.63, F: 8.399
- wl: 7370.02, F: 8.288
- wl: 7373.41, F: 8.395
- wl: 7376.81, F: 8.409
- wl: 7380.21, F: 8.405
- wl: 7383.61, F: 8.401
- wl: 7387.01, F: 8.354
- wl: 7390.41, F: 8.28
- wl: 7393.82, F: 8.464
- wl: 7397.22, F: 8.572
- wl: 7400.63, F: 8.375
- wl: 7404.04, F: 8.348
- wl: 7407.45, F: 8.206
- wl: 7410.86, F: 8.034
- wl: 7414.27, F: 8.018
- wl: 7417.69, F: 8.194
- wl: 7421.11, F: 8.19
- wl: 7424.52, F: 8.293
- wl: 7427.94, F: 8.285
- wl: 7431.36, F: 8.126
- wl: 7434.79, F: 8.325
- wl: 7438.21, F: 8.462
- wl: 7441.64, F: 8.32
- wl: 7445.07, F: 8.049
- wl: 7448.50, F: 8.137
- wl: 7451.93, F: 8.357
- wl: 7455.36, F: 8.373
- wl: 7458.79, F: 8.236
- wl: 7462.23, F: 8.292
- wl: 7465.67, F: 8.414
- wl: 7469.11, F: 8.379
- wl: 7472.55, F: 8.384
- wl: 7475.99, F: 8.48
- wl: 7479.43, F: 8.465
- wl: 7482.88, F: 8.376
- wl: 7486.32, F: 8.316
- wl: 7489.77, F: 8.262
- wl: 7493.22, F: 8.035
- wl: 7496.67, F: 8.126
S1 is 1.0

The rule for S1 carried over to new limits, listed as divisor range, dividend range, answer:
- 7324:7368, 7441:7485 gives 0.97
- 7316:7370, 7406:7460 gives 0.97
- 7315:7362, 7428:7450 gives 0.96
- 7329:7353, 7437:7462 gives 0.96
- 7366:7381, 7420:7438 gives 0.99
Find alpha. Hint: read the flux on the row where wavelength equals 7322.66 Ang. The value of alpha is 8.46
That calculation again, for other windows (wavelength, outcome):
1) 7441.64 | 8.32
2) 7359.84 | 8.324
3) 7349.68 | 8.634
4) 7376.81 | 8.409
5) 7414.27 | 8.018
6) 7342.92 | 8.54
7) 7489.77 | 8.262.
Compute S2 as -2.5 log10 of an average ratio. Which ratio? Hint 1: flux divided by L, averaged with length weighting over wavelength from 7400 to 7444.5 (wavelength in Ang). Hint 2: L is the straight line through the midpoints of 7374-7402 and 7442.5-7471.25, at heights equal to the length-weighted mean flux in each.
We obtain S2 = 0.014 mag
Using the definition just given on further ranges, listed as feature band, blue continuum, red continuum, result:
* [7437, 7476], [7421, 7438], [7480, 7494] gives -0.01 mag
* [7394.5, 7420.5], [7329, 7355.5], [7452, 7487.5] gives 0.03 mag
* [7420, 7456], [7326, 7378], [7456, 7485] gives 0.02 mag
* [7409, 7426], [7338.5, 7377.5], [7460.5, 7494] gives 0.03 mag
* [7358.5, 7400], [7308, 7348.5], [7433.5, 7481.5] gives 0.01 mag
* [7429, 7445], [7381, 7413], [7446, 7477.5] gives 0.01 mag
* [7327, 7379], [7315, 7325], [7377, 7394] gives -0.02 mag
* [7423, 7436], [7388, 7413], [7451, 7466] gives 0.01 mag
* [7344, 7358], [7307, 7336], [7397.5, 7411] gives -0.02 mag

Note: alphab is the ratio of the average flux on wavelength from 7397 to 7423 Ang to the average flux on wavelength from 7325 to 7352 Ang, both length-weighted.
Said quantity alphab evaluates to 1.0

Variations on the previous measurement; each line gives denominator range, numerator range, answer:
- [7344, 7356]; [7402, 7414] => 0.95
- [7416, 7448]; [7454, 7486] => 1.02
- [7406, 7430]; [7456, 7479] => 1.02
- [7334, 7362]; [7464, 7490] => 0.98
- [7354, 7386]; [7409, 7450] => 0.98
